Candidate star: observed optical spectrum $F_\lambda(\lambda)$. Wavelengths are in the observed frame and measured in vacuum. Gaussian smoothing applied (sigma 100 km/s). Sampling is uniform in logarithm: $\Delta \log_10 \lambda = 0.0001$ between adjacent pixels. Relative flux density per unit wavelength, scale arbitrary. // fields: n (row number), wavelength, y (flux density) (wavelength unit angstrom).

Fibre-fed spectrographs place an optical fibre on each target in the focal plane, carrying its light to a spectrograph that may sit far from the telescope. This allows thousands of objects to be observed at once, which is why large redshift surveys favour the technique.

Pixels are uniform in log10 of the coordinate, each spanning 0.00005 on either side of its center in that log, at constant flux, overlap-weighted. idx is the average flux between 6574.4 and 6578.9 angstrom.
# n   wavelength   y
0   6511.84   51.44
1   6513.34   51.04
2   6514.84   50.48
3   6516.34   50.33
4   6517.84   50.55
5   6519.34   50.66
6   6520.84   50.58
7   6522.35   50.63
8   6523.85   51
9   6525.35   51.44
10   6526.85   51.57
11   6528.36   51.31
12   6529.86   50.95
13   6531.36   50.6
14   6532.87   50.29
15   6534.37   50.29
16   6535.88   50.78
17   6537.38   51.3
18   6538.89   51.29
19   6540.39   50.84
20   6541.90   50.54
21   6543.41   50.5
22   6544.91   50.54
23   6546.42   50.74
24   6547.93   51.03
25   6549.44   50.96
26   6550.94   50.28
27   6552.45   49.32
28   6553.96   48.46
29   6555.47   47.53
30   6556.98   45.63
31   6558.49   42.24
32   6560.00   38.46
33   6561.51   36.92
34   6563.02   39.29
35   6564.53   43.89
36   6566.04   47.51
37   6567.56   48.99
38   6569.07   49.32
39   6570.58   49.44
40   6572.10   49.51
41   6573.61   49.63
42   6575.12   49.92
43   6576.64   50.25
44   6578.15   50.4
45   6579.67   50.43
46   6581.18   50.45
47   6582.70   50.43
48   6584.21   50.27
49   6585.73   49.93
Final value 50.2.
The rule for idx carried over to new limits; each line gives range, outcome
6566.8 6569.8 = 49.1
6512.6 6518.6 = 50.6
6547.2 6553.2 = 50.4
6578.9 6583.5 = 50.5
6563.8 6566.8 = 45.7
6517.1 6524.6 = 50.7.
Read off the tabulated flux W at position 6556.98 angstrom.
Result 45.63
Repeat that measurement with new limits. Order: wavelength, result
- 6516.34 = 50.33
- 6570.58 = 49.44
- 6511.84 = 51.44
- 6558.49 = 42.24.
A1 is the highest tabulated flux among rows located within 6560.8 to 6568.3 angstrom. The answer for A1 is 48.99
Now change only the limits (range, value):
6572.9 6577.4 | 50.25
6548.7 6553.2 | 50.96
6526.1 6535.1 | 51.57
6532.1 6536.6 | 50.78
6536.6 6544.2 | 51.3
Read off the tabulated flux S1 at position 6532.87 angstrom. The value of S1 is 50.29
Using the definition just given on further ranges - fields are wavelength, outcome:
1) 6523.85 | 51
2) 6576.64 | 50.25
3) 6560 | 38.46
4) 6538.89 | 51.29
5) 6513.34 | 51.04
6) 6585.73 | 49.93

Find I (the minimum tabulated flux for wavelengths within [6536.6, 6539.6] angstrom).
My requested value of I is 51.29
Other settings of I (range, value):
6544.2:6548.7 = 50.54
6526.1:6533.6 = 50.29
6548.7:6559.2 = 42.24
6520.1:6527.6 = 50.58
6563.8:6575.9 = 43.89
